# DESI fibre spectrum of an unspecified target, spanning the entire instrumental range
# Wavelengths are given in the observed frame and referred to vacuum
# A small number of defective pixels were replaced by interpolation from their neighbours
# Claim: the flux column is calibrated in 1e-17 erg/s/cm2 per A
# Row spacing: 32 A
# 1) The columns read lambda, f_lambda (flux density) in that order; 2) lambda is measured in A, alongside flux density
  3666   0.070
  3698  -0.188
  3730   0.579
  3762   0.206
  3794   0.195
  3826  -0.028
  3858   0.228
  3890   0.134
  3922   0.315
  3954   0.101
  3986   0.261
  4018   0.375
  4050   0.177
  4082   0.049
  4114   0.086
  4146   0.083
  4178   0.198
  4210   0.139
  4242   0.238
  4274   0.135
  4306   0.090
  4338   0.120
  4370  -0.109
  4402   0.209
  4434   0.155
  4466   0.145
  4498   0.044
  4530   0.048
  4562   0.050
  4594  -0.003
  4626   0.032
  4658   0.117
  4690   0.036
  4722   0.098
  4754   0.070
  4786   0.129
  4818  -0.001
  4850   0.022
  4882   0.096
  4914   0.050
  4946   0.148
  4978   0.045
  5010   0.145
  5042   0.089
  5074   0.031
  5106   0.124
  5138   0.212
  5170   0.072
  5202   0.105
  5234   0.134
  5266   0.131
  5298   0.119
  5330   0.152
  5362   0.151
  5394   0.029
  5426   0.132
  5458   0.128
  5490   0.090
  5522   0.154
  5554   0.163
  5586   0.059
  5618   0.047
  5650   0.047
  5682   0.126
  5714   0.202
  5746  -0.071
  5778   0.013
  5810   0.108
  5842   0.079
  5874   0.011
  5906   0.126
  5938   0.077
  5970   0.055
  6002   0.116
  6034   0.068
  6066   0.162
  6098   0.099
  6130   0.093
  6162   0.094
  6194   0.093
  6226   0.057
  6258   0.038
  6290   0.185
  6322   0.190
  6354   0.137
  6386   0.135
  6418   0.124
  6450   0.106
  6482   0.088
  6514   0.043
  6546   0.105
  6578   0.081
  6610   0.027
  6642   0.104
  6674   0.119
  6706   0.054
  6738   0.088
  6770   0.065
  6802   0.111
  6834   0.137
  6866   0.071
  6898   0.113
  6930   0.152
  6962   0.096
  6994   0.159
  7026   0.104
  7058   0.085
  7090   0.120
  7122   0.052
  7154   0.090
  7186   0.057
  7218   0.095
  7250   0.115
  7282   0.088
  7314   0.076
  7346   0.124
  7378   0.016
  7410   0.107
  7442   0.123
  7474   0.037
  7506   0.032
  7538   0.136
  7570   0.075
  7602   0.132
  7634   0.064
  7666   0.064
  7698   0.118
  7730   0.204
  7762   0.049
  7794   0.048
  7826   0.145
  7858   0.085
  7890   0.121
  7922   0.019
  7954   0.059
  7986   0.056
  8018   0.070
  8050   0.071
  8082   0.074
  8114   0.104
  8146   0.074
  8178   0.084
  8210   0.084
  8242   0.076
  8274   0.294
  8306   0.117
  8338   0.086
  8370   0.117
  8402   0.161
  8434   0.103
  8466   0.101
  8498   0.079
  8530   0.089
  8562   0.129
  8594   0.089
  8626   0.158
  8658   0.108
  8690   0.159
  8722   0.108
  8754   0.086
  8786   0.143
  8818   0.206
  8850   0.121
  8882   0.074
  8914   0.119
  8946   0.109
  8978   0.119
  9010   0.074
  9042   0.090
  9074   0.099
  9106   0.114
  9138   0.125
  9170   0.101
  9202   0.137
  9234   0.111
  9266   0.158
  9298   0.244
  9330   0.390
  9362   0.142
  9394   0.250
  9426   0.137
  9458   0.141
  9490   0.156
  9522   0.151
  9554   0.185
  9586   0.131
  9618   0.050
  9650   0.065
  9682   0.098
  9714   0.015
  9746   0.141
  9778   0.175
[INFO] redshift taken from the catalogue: 1.22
